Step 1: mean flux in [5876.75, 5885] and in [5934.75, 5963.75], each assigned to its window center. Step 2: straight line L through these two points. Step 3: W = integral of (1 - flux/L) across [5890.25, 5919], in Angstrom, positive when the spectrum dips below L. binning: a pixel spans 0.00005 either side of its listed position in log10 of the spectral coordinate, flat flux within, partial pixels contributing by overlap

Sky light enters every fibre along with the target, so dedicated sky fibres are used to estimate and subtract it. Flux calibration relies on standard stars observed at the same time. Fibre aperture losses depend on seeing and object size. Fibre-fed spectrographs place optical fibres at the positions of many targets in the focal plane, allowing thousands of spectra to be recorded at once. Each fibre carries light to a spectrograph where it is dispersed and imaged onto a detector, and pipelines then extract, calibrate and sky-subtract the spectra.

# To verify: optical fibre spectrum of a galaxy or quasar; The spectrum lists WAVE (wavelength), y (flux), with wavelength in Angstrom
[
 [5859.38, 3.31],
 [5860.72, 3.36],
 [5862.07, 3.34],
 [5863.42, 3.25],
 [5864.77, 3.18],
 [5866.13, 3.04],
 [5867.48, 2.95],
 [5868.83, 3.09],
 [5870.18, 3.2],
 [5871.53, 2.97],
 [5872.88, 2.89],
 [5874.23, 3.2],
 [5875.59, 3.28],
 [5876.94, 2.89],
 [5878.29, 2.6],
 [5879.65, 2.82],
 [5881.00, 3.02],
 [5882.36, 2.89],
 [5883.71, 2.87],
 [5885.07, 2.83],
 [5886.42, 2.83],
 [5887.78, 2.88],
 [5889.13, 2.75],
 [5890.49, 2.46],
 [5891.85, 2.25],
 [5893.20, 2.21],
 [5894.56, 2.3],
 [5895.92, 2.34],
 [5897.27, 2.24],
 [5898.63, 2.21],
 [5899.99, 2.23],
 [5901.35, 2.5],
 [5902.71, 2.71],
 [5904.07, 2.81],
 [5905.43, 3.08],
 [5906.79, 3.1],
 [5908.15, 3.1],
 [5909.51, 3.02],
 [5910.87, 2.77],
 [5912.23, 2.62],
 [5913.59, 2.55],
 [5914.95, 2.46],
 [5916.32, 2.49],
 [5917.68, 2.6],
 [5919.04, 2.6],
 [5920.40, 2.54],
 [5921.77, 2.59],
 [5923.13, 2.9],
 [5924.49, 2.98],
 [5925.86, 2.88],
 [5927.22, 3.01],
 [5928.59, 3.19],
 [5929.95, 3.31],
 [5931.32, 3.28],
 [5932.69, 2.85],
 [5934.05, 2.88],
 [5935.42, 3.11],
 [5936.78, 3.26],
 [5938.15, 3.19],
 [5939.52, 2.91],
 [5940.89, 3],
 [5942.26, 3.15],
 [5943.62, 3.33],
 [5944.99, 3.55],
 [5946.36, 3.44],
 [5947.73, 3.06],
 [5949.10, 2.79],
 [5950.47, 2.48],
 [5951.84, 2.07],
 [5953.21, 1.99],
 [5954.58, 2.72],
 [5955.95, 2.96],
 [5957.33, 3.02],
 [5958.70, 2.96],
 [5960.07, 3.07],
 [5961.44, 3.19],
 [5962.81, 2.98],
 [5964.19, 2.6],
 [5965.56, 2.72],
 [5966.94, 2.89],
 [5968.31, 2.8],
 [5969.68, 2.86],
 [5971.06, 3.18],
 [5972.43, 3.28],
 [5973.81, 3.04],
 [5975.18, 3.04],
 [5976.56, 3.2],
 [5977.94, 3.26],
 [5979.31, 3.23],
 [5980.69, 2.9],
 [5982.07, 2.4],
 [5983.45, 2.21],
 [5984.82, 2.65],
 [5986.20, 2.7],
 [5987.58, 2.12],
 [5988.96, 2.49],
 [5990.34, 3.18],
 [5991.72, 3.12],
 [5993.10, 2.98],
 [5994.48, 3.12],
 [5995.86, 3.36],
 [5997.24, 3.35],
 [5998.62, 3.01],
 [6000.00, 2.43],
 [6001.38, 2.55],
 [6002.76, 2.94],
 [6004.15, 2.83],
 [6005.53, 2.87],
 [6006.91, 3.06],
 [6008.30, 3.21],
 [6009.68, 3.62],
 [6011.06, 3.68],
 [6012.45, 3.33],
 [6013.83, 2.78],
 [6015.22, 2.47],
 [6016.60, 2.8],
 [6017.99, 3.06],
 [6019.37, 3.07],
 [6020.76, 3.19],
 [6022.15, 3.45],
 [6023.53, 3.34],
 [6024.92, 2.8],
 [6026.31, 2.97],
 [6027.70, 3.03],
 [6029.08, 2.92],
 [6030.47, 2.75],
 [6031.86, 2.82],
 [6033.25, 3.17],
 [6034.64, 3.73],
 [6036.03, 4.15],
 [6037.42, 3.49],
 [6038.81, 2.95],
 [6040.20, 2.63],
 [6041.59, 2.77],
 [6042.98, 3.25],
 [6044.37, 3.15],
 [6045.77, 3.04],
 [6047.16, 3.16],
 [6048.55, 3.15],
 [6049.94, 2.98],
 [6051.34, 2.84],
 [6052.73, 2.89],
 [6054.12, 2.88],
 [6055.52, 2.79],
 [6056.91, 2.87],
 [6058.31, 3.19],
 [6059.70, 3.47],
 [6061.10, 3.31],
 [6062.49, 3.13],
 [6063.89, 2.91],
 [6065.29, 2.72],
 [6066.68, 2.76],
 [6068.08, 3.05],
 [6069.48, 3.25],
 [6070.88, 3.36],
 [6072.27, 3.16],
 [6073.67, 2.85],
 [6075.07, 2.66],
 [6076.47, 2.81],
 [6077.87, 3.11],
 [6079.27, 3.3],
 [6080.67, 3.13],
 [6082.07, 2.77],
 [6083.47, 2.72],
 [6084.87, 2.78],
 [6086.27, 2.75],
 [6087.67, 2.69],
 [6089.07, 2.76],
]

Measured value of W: 3.1 Angstrom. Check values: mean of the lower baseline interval 2.84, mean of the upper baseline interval 2.96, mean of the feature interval 2.58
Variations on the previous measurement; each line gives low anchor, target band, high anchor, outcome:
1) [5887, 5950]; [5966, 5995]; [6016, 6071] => 0.6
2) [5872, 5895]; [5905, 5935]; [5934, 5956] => 0.1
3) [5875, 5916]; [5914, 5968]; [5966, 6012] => -1.5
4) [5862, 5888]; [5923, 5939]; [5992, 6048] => -0.2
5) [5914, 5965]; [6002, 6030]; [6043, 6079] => -0.8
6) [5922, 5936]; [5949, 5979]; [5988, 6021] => 1.4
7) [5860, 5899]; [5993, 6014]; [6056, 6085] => -0.9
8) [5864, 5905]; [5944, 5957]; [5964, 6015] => 0.3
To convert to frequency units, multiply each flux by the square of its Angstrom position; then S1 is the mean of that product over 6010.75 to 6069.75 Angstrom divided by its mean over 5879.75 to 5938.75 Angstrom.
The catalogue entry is 1.2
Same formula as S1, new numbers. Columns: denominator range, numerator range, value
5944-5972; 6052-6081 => 1.09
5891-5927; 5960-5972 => 1.14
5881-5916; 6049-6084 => 1.20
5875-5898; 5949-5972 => 1.07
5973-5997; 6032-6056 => 1.10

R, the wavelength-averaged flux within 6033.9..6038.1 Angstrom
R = 3.78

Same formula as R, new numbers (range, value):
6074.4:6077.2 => 2.74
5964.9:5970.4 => 2.82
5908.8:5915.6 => 2.69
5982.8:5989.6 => 2.44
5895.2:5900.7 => 2.26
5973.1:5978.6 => 3.13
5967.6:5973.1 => 3.03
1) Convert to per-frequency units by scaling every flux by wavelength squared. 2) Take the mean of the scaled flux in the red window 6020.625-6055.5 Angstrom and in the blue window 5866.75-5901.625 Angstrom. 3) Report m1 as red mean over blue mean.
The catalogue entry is 1.20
